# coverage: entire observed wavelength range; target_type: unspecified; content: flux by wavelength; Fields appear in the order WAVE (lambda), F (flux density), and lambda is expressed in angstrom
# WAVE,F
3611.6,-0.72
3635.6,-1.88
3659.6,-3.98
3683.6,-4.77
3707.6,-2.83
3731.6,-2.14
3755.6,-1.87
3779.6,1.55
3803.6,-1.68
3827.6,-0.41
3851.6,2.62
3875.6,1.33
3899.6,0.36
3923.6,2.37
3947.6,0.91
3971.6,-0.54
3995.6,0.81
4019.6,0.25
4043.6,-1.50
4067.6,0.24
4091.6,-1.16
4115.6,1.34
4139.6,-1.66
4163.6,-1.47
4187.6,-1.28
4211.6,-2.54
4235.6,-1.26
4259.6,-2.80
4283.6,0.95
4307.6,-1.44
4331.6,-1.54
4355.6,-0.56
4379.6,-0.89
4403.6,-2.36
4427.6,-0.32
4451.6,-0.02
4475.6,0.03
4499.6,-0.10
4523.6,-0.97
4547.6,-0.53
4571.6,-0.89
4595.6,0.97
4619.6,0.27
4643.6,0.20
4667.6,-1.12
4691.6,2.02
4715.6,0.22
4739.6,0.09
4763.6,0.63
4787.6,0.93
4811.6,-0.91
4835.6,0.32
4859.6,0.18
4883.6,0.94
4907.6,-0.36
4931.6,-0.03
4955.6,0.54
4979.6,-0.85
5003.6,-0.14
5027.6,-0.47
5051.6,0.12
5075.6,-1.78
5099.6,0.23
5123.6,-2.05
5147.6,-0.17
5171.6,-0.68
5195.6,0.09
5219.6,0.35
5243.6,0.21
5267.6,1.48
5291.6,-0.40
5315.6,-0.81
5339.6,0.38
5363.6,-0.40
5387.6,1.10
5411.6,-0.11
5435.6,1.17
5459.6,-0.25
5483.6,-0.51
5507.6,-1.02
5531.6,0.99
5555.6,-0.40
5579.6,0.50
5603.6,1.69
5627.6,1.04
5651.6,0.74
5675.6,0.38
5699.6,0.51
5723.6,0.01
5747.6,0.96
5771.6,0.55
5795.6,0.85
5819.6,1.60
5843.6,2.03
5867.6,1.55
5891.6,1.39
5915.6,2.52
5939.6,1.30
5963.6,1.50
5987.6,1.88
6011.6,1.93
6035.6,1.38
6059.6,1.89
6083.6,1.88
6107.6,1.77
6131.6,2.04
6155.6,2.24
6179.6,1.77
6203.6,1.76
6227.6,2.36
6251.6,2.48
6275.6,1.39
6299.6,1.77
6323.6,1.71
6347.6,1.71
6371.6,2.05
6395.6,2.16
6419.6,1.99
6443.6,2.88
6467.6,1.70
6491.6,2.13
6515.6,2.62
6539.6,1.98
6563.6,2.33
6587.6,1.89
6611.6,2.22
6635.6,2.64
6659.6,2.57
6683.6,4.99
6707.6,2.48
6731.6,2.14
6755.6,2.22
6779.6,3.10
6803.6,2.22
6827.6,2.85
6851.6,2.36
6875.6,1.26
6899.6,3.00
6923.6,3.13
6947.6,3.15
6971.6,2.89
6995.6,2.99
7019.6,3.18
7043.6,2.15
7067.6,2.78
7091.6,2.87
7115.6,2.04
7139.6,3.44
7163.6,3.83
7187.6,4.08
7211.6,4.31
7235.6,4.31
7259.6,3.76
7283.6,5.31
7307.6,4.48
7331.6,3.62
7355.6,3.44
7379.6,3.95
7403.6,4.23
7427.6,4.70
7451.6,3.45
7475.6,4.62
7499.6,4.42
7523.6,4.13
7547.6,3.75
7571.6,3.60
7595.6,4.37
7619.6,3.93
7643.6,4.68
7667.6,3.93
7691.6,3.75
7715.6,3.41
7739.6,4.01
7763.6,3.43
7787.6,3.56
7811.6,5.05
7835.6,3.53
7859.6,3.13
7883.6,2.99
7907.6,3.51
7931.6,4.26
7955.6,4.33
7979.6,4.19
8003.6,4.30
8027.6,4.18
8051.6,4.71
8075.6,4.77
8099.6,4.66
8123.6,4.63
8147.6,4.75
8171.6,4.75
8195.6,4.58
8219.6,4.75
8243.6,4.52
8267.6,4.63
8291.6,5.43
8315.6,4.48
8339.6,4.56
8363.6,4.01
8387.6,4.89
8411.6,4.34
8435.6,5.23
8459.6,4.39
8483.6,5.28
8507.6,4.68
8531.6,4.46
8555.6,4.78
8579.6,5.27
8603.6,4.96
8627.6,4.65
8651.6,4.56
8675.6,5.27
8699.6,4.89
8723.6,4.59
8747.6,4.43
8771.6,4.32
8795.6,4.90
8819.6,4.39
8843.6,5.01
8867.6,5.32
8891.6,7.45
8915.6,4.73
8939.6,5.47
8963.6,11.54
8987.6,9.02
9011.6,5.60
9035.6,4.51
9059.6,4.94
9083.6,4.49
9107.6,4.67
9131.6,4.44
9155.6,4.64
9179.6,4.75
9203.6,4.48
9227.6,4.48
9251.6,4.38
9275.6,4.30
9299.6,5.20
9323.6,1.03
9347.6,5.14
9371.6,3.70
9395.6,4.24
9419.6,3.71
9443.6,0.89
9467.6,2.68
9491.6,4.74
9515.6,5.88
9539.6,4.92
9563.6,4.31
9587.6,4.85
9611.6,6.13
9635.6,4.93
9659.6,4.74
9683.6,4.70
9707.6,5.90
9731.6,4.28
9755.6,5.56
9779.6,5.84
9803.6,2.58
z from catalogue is 0.79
